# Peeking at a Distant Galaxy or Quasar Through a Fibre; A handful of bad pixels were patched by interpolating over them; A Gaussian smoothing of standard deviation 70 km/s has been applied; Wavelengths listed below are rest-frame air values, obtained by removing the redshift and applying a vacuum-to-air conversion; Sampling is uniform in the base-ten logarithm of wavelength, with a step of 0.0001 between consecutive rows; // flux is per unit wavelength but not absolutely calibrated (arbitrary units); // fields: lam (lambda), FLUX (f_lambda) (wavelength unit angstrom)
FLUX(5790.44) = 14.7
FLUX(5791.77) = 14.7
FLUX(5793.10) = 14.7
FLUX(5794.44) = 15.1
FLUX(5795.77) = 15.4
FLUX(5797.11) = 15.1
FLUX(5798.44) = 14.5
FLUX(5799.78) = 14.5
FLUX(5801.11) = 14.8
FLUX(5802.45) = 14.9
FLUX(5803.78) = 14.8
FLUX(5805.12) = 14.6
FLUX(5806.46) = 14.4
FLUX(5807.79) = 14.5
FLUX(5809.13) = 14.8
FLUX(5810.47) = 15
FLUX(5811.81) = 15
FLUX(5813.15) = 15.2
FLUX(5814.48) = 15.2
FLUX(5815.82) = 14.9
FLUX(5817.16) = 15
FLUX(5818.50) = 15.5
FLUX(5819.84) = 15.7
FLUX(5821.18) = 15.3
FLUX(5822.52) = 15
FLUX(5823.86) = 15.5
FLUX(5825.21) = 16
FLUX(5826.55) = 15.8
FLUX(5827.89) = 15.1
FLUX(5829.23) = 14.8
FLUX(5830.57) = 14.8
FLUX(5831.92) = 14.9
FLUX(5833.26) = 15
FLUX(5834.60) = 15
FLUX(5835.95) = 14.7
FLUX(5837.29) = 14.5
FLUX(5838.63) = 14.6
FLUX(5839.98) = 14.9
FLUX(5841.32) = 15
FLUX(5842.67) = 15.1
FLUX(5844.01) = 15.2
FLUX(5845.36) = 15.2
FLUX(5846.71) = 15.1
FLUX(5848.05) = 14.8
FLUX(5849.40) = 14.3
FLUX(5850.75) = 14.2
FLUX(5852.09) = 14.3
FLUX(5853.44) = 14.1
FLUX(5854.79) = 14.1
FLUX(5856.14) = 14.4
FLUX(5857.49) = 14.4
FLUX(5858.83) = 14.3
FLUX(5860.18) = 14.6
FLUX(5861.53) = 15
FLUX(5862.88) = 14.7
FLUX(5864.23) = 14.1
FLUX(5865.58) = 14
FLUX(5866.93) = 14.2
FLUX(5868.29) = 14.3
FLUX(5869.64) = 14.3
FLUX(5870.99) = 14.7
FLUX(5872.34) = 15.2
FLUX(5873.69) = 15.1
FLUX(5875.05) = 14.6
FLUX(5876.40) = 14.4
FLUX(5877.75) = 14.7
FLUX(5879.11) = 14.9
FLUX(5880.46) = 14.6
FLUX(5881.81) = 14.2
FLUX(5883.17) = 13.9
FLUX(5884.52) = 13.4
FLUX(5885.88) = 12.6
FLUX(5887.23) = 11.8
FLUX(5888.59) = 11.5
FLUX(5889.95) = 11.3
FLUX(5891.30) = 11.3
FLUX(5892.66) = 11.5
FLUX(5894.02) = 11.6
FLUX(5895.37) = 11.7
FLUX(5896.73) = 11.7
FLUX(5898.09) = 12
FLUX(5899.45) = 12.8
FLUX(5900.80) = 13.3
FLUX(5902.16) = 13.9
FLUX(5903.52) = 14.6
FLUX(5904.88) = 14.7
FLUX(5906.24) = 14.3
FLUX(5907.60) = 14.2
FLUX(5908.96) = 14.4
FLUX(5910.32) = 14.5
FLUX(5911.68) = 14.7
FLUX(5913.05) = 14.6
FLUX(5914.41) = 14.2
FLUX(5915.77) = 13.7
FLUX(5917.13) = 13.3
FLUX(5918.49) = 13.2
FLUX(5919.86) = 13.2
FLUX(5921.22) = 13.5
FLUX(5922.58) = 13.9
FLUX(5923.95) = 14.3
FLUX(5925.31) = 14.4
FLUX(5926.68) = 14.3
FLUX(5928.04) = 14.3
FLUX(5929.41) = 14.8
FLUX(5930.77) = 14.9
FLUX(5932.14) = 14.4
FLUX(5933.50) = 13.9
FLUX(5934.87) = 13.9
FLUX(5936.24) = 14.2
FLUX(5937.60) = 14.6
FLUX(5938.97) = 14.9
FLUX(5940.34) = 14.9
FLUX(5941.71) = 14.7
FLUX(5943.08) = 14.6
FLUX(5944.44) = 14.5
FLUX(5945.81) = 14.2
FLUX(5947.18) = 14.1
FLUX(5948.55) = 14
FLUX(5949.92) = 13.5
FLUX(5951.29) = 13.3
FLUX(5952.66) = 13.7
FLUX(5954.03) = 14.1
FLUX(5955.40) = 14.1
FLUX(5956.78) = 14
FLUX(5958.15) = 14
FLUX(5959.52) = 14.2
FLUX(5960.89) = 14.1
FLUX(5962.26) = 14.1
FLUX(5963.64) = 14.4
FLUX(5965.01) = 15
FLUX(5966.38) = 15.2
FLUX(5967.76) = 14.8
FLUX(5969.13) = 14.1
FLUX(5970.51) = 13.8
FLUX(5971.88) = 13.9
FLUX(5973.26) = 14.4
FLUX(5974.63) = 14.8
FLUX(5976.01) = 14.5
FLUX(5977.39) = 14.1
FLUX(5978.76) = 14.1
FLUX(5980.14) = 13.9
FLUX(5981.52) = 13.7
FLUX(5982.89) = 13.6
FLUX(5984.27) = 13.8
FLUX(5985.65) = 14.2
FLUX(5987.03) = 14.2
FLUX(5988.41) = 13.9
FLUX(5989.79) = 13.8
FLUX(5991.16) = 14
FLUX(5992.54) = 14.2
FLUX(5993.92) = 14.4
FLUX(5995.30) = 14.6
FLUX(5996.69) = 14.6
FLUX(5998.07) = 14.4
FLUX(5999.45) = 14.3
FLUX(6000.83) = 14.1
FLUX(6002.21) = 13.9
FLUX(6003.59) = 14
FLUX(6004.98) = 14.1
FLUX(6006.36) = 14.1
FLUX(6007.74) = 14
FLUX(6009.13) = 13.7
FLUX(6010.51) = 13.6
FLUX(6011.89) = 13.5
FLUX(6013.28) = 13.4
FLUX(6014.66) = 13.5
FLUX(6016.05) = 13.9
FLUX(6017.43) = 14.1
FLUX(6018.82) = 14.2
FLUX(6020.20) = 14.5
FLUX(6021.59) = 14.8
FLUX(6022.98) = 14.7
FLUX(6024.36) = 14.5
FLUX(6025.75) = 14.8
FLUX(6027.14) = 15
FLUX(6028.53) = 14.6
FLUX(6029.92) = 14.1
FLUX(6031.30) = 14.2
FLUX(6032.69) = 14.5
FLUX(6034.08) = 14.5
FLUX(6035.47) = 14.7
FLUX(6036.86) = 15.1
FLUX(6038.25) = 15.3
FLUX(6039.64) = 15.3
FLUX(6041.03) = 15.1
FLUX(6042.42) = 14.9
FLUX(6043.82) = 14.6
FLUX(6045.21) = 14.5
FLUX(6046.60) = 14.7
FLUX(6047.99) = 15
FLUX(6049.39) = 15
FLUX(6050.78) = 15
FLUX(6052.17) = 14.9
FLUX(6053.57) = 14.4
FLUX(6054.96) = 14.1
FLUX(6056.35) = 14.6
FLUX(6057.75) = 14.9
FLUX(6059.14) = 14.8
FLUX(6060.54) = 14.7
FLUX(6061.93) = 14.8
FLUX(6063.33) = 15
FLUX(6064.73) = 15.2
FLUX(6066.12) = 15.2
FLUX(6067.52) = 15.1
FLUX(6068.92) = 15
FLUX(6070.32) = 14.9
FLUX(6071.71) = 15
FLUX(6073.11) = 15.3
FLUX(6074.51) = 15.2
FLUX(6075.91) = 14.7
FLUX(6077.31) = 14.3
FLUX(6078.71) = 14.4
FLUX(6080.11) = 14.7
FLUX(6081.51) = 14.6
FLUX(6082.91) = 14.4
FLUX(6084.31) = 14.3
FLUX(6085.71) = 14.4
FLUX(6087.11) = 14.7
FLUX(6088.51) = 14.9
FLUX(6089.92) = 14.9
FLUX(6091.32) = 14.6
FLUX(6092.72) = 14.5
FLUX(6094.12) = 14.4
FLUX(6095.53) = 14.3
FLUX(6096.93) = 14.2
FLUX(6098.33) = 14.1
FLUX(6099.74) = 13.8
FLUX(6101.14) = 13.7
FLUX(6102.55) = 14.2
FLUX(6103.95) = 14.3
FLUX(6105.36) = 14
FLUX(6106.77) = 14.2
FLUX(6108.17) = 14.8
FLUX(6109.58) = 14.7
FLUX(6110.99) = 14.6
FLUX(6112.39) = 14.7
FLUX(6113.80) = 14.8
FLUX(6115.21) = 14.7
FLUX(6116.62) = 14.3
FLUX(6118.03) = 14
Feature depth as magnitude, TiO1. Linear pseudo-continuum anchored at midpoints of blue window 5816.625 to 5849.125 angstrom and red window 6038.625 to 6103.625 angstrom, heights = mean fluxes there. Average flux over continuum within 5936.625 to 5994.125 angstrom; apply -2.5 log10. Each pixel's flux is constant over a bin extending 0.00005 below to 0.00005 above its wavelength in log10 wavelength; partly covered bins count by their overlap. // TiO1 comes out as 0.05 mag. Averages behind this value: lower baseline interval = 15.1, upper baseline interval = 14.7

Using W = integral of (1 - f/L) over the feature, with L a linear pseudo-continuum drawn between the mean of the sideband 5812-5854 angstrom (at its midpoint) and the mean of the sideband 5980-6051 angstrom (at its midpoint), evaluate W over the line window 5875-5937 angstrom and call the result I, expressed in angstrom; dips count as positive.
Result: 4.7 angstrom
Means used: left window 15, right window 14.3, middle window 13.6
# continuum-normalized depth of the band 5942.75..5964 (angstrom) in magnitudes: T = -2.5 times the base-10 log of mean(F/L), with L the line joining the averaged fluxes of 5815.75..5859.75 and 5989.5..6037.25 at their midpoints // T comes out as 0.032 mag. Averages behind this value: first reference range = 14.9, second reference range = 14.2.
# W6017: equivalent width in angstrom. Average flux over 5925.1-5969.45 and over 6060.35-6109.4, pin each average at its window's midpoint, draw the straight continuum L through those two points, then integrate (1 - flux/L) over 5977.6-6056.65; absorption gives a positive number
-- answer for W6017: 0.65 angstrom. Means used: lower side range 14.3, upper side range 14.6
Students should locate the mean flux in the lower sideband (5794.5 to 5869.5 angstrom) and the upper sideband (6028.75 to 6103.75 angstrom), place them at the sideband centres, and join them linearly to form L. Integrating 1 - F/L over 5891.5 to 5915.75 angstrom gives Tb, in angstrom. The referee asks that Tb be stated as 2.2 angstrom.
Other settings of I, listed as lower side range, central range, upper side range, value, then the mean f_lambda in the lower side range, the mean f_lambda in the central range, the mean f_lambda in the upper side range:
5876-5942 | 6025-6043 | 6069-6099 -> -0.5 angstrom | 13.7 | 14.8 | 14.6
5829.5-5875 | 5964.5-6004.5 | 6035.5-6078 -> 1.6 angstrom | 14.6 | 14.2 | 14.9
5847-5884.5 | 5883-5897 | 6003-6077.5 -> 2.4 angstrom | 14.4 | 12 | 14.6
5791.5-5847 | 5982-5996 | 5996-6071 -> 0.5 angstrom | 15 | 14.1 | 14.5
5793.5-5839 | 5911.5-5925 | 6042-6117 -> 0.9 angstrom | 15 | 13.8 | 14.6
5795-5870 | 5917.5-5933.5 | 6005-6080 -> 0.7 angstrom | 14.8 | 14.1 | 14.6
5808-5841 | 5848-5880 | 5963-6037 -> 0.9 angstrom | 15.1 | 14.5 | 14.2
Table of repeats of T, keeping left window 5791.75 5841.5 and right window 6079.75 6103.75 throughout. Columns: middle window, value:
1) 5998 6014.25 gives 0.05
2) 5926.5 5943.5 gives 0.02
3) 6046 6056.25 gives -0.02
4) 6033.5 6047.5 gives -0.03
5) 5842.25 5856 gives 0.02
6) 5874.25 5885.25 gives 0.04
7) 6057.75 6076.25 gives -0.04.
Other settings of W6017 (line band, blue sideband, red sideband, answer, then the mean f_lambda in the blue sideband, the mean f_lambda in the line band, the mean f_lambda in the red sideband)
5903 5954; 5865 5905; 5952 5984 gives -1.4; 13.4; 14.2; 14.2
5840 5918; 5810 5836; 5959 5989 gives 4.7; 15.2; 13.9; 14.2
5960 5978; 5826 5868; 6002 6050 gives 0.1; 14.7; 14.4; 14.4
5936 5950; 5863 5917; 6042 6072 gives -0.4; 13.6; 14.4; 14.8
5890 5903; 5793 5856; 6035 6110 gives 2.3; 14.9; 12.2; 14.7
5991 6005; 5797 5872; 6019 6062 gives 0.5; 14.8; 14.2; 14.7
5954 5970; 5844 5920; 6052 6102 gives -0.2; 13.8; 14.3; 14.6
